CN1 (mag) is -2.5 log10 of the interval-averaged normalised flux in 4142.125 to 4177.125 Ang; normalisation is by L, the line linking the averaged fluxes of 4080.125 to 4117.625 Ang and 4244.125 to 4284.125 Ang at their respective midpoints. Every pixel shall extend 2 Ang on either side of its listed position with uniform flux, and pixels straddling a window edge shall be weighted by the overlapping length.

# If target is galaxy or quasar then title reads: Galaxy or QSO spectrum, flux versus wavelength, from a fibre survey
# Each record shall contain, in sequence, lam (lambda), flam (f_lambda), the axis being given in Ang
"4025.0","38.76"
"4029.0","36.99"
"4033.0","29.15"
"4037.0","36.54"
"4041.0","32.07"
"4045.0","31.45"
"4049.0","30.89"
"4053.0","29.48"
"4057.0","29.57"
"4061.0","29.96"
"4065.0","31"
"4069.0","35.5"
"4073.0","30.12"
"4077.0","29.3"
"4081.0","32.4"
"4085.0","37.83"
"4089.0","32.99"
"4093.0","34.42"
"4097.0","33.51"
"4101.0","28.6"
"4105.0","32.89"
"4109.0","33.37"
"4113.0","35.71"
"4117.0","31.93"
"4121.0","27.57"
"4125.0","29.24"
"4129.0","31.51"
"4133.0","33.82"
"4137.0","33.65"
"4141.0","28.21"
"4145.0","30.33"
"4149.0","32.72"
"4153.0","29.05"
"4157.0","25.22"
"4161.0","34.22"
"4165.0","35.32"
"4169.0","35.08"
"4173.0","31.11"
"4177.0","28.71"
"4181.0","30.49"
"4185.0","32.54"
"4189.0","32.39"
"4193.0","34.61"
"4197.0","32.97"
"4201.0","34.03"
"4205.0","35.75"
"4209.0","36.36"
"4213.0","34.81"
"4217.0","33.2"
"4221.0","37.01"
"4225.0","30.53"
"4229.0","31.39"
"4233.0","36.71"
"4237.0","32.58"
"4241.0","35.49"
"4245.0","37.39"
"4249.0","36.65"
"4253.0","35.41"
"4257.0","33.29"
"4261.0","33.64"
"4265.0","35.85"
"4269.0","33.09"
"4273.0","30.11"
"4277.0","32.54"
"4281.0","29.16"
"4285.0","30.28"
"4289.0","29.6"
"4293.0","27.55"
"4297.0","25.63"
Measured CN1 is 0.07 mag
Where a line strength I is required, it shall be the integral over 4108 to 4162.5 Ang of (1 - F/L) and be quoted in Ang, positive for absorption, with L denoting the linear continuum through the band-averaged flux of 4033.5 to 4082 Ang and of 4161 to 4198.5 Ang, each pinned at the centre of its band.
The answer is 1.9 Ang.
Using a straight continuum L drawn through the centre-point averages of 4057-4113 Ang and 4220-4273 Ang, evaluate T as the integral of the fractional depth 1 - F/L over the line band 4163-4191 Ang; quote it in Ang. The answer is 1.08 Ang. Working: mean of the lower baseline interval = 32.5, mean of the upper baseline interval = 34.3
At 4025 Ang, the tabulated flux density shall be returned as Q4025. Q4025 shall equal 38.76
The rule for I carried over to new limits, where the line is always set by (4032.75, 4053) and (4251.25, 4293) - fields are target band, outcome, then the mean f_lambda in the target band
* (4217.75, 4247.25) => -2.2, 34.4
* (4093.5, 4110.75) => -0.1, 32.3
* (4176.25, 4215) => -1.7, 33.4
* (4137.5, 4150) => 0.5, 30.6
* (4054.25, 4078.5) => 0.9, 30.9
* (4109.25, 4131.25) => 0.4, 31.4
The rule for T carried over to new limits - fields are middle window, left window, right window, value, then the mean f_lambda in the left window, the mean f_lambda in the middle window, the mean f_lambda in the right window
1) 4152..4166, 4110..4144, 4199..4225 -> 0.8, 31.5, 30.8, 34.8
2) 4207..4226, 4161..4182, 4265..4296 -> -1.8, 32.4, 34.6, 30.5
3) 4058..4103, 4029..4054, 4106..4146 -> -0.6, 32.1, 32.3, 31.6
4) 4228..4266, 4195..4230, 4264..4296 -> -3.0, 34.1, 34.9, 30.7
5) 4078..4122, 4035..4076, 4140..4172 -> -1.9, 31.6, 32.9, 31.4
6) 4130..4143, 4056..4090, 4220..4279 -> 0.4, 32.1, 31.9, 34.1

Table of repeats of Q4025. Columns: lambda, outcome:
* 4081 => 32.4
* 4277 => 32.54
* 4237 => 32.58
